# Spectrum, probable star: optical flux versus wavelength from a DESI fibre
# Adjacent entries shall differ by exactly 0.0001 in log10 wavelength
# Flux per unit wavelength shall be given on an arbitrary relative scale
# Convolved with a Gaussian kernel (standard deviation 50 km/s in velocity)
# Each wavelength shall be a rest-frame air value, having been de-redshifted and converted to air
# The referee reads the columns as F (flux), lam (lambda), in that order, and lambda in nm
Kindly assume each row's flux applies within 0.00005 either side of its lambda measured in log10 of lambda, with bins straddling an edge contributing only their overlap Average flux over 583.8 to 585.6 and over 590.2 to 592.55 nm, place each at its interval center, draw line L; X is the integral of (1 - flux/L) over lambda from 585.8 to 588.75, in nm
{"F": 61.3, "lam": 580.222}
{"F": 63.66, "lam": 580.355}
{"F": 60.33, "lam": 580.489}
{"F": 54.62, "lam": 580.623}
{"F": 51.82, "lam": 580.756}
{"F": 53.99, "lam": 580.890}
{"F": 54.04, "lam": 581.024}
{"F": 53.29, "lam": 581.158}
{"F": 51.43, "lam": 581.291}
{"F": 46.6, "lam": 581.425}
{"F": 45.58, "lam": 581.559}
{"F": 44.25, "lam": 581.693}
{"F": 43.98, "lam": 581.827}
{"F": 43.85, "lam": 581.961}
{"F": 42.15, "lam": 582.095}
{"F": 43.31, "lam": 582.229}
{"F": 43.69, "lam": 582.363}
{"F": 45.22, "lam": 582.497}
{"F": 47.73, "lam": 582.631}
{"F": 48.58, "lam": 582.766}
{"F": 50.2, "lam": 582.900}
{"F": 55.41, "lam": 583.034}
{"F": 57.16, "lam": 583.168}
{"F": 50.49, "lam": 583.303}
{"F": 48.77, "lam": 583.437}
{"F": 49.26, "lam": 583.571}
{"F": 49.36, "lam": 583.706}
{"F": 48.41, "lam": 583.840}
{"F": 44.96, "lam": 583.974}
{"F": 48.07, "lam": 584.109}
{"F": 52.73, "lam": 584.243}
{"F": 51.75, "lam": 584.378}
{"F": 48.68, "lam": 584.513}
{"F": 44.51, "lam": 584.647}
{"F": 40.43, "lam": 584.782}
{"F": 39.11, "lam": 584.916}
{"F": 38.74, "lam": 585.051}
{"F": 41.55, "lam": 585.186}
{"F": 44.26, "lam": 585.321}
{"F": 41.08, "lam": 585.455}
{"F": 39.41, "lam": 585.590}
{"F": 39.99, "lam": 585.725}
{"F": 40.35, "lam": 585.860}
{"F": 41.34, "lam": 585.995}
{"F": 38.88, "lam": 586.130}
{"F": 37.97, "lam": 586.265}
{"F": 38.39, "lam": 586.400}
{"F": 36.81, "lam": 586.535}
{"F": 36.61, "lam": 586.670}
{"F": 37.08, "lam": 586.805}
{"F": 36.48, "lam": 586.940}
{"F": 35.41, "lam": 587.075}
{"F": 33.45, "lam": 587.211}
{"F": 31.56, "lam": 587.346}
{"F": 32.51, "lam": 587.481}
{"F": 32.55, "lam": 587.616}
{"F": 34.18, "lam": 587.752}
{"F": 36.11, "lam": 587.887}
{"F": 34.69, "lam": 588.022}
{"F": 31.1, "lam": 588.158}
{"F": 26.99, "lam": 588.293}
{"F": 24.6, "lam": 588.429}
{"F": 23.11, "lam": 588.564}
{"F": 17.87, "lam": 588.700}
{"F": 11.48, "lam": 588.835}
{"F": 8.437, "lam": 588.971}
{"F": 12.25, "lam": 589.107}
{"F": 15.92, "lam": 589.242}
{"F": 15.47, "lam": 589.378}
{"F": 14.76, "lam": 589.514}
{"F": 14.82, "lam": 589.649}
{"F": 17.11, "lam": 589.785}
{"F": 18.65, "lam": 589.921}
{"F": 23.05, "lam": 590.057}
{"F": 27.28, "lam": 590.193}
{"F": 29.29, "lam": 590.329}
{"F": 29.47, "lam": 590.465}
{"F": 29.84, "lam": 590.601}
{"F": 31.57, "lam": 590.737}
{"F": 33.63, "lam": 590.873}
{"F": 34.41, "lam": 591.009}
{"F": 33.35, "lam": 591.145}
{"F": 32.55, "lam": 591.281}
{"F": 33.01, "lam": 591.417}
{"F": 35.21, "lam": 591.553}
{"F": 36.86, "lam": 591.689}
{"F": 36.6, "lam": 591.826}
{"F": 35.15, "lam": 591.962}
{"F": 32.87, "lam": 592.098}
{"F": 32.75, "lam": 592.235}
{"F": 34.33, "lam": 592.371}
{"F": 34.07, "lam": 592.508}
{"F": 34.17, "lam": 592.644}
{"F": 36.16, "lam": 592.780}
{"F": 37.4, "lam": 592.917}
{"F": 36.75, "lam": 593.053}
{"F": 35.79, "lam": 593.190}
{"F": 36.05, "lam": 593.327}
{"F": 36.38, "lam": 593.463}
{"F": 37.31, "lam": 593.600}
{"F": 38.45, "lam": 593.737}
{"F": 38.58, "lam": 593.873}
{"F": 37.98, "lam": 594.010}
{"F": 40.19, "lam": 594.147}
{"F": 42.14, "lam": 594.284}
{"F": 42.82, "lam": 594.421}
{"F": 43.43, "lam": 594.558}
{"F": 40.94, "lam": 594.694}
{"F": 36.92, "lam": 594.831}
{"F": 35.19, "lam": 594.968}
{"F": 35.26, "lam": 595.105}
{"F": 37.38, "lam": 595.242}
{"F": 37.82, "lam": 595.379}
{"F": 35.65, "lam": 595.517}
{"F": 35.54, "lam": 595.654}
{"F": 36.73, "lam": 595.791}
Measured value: 0.49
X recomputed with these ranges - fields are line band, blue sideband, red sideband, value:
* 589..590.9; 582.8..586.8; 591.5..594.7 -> 0.86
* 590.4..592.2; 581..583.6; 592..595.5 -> 0.28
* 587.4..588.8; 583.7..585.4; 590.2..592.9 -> 0.37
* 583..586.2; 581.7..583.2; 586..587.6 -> -0.29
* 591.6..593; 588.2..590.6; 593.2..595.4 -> -0.19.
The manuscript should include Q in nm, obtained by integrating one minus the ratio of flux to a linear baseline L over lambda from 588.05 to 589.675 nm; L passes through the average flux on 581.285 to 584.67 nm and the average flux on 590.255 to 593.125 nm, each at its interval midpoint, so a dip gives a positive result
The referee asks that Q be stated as 0.84 nm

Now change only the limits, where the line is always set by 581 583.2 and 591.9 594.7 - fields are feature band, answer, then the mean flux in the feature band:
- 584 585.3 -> 0.011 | 45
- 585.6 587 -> 0.172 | 38.4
